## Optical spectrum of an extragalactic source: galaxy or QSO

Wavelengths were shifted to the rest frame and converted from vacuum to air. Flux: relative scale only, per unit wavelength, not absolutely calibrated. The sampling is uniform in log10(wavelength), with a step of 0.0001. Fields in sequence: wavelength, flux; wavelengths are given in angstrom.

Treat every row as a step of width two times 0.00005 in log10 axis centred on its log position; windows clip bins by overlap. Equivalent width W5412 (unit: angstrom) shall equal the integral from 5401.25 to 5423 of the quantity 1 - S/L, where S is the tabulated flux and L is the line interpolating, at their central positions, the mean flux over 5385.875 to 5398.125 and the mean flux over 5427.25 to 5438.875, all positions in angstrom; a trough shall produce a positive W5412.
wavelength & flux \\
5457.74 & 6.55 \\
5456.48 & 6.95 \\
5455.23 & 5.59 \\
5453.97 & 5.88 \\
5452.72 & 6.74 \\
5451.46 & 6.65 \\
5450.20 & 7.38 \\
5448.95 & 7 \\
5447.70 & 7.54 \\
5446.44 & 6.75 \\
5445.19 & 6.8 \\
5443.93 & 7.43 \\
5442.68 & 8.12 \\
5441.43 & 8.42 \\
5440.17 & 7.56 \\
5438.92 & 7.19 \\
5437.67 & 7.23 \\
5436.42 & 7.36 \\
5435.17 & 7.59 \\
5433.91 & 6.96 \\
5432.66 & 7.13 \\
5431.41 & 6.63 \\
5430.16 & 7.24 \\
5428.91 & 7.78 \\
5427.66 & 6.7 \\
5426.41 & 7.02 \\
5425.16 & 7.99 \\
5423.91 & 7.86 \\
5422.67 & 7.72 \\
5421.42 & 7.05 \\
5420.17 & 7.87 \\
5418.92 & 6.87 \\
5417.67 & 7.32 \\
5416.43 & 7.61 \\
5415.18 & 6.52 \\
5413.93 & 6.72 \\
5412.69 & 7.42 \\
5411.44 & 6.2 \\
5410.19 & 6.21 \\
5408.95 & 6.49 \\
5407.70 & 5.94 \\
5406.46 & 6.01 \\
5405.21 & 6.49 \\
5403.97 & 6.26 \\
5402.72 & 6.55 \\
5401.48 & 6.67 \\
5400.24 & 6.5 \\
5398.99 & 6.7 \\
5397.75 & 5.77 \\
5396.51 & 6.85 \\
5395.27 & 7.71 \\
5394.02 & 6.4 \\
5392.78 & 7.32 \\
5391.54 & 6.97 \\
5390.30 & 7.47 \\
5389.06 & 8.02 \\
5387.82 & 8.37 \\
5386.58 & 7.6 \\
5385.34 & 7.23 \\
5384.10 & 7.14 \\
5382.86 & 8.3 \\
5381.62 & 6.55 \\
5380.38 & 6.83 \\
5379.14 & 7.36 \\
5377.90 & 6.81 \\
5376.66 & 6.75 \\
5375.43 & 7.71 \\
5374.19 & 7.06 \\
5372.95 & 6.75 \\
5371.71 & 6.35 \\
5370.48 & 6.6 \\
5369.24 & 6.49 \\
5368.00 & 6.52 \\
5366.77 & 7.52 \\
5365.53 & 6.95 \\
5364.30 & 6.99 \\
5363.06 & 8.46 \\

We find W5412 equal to 1.4 angstrom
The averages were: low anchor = 7.28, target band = 6.76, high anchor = 7.19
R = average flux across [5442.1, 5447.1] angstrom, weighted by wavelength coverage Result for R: 7.26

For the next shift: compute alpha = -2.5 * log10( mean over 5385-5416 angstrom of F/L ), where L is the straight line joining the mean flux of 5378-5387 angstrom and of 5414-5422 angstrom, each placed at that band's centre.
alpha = 0.06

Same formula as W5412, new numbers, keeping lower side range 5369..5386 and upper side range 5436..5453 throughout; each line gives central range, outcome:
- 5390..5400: 0.31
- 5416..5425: -0.37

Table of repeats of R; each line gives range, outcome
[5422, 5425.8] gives 7.86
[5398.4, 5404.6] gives 6.53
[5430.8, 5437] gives 7.13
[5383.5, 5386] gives 7.19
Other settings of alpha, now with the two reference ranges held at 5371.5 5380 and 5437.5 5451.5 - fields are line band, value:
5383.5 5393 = -0.07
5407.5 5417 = 0.08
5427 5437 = 0.02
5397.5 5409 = 0.13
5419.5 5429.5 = -0.03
